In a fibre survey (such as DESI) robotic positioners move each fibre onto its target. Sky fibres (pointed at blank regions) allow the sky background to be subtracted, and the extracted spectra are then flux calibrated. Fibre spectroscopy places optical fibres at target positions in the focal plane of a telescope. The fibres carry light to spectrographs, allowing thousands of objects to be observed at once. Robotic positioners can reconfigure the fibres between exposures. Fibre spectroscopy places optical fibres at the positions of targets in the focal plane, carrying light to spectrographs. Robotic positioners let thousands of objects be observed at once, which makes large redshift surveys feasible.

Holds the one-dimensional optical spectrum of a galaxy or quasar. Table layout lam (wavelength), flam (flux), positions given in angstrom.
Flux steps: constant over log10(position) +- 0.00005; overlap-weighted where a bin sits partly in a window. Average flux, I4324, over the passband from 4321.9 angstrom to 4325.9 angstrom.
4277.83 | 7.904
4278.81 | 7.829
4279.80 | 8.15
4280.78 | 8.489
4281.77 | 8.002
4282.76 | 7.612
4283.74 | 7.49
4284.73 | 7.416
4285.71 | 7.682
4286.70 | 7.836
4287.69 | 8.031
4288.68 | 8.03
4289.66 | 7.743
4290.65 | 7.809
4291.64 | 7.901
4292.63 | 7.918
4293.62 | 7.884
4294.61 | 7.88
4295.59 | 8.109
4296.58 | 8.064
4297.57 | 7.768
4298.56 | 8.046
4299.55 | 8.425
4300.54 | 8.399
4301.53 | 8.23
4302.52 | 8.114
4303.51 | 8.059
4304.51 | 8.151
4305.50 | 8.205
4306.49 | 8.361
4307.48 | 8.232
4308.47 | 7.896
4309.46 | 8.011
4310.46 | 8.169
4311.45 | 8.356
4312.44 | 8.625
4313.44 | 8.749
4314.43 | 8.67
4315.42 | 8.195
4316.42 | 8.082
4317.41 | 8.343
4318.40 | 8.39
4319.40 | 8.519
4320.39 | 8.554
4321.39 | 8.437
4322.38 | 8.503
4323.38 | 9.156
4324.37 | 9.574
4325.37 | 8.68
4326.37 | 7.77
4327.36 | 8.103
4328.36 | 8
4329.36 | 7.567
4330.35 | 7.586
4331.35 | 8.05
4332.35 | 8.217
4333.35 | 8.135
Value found 8.96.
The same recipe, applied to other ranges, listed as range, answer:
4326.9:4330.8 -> 7.81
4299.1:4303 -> 8.29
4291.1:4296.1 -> 7.94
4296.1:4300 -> 8.07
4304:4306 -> 8.15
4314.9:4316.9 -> 8.14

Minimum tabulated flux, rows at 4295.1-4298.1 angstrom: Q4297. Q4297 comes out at 7.768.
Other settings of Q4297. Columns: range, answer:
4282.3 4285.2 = 7.416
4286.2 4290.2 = 7.743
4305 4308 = 8.205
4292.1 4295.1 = 7.88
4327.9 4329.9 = 7.567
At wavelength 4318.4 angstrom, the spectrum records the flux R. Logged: 8.39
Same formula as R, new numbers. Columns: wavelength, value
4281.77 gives 8.002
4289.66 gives 7.743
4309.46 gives 8.011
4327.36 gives 8.103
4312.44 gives 8.625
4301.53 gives 8.23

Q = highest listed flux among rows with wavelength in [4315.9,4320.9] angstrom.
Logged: 8.554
